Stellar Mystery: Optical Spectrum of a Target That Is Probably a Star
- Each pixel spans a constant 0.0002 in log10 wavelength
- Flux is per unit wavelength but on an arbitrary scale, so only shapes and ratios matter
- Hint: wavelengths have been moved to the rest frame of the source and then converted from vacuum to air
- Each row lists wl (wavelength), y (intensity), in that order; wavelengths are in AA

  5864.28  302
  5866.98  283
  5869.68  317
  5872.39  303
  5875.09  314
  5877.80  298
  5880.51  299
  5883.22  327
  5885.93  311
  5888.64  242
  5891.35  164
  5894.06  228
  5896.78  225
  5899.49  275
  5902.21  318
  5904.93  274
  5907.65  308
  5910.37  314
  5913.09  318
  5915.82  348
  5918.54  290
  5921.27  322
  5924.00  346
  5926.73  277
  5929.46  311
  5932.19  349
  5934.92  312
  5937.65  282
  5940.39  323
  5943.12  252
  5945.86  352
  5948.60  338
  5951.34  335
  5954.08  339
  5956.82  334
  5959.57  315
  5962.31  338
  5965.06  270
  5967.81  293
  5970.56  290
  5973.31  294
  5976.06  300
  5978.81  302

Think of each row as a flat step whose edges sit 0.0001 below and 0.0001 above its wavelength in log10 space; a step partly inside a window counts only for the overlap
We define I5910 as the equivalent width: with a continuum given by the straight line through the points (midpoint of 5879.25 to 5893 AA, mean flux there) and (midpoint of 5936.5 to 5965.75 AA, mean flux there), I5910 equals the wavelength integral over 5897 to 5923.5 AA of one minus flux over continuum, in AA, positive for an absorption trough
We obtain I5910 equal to -1.7 AA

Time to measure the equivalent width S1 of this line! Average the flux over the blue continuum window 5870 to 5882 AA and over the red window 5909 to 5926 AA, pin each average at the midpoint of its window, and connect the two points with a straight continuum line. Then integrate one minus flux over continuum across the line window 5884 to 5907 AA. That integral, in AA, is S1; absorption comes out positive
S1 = 4.0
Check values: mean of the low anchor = 305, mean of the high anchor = 321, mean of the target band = 258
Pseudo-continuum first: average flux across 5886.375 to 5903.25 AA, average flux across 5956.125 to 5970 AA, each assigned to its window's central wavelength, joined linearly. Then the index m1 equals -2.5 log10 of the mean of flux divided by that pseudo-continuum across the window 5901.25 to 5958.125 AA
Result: -0.15 mag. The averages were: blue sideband 244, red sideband 307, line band 316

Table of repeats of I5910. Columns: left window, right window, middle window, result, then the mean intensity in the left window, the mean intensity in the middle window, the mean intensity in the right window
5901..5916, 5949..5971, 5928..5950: -0.1 AA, 310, 315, 316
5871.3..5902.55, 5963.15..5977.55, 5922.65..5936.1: -1.7 AA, 274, 319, 291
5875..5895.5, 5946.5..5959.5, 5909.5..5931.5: -0.9 AA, 270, 317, 335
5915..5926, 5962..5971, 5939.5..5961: -1.4 AA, 323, 324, 294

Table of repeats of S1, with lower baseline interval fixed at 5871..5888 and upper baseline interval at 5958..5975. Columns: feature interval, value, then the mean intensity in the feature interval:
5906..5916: -0.45 AA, 317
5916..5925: -0.56 AA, 322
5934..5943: 0.12 AA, 298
